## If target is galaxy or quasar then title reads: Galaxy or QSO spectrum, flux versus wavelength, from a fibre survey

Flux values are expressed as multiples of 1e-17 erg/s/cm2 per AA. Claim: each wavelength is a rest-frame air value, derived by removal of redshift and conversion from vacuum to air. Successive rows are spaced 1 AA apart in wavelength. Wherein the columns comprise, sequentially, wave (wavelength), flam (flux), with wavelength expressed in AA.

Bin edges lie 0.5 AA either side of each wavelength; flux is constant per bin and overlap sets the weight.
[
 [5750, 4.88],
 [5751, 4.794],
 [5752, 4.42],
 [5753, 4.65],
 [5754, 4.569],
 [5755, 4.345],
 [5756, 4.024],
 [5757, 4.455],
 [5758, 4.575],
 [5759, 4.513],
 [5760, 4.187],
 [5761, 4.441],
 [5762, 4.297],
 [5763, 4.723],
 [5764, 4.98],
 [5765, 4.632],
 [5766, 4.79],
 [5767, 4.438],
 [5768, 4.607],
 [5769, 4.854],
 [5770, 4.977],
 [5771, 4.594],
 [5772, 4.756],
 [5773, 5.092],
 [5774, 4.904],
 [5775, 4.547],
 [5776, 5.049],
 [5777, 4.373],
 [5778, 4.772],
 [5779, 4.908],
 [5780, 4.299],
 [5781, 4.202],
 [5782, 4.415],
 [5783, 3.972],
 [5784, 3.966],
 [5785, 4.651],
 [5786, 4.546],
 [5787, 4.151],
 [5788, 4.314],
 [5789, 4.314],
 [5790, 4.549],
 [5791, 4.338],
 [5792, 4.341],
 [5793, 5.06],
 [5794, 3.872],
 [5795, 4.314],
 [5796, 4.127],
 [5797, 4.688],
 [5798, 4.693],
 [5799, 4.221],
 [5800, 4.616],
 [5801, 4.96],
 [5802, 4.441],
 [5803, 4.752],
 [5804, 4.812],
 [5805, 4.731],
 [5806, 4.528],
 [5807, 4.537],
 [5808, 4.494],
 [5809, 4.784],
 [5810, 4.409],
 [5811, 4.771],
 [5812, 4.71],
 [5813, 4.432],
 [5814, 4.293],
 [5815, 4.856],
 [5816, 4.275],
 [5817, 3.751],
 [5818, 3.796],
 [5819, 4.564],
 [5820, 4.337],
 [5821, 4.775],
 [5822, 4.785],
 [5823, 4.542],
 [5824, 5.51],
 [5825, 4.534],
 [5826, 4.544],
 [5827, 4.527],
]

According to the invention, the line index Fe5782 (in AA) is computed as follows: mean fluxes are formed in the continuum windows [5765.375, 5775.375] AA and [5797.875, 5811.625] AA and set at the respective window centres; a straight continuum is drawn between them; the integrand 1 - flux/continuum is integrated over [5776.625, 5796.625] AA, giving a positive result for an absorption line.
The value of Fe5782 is 1.4 AA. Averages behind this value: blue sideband 4.76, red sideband 4.62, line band 4.38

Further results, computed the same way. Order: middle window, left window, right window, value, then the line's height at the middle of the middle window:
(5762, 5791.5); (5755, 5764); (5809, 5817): -0.8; 4.45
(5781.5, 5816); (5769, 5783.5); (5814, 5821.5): -0.1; 4.47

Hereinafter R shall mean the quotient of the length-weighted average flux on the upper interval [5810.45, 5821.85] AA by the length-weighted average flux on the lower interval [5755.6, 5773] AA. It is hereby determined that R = 1.0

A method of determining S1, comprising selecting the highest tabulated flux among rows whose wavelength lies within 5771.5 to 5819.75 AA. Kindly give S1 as 5.092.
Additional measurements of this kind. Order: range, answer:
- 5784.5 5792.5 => 4.651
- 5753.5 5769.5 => 4.98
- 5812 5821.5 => 4.856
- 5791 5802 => 5.06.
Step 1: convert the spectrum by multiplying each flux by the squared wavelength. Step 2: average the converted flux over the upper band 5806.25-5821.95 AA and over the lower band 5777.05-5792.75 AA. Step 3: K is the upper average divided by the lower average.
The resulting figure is 1.03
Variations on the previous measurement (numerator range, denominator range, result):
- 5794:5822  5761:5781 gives 0.97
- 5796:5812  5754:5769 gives 1.04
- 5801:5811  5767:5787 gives 1.02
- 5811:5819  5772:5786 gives 0.97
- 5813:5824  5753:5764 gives 1.02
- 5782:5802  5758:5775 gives 0.95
